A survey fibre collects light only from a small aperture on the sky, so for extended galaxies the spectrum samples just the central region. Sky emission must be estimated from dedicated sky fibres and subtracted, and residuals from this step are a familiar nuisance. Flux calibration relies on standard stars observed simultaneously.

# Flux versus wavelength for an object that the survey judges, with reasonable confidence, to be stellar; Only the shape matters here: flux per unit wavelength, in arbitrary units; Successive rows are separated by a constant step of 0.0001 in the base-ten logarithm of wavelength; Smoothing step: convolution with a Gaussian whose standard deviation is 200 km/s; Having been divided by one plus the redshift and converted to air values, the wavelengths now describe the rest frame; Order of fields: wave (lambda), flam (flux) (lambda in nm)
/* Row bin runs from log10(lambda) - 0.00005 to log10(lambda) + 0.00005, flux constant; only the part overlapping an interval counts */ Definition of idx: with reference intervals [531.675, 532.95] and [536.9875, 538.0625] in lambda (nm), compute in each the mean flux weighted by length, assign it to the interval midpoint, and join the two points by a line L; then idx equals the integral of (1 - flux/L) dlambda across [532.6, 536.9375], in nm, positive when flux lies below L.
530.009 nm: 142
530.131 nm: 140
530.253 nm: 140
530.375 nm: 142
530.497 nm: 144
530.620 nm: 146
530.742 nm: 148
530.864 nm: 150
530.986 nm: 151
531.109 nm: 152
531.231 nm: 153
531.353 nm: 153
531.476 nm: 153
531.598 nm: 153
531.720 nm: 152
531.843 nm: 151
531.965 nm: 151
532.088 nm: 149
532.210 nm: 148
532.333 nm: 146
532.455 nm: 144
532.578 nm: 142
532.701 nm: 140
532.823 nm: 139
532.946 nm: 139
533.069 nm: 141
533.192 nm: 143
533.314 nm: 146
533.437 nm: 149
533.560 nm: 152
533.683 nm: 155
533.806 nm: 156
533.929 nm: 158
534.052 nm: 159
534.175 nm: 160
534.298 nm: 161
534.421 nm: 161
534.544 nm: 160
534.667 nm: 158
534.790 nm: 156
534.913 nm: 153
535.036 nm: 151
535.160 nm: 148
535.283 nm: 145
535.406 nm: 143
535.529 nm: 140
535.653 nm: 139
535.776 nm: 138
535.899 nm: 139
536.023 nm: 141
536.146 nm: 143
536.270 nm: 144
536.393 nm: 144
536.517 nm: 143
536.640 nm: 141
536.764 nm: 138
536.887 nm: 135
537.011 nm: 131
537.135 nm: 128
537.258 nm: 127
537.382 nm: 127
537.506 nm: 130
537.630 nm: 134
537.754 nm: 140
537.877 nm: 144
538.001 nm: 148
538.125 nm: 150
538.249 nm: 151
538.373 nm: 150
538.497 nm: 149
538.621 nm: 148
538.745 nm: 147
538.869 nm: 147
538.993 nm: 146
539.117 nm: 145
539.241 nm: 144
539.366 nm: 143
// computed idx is -0.21 nm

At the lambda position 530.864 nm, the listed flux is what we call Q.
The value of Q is 150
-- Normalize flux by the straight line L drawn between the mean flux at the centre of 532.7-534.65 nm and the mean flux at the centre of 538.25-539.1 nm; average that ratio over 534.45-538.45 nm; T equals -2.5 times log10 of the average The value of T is 0.052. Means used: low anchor 152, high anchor 148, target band 143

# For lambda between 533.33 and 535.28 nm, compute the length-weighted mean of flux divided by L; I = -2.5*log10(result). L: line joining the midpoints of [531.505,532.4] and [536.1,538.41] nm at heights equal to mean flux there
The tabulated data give -0.071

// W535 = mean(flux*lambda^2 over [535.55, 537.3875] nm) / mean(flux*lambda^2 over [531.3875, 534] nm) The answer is 0.94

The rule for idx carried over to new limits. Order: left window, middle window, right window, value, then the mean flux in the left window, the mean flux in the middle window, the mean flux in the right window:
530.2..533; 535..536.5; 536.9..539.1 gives 0.00 nm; 147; 143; 141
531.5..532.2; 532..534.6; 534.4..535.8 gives 0.01 nm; 151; 150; 149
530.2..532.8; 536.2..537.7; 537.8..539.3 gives 0.13 nm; 148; 135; 147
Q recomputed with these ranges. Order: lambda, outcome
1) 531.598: 153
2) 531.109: 152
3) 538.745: 147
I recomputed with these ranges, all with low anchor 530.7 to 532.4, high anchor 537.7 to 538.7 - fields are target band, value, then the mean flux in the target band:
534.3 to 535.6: -0.02 mag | 152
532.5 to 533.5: 0.06 mag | 142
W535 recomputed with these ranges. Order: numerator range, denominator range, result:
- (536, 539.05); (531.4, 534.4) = 0.96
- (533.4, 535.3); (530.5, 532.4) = 1.05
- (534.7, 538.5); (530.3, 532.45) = 0.97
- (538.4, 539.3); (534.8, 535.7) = 1.02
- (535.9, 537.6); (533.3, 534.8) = 0.88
